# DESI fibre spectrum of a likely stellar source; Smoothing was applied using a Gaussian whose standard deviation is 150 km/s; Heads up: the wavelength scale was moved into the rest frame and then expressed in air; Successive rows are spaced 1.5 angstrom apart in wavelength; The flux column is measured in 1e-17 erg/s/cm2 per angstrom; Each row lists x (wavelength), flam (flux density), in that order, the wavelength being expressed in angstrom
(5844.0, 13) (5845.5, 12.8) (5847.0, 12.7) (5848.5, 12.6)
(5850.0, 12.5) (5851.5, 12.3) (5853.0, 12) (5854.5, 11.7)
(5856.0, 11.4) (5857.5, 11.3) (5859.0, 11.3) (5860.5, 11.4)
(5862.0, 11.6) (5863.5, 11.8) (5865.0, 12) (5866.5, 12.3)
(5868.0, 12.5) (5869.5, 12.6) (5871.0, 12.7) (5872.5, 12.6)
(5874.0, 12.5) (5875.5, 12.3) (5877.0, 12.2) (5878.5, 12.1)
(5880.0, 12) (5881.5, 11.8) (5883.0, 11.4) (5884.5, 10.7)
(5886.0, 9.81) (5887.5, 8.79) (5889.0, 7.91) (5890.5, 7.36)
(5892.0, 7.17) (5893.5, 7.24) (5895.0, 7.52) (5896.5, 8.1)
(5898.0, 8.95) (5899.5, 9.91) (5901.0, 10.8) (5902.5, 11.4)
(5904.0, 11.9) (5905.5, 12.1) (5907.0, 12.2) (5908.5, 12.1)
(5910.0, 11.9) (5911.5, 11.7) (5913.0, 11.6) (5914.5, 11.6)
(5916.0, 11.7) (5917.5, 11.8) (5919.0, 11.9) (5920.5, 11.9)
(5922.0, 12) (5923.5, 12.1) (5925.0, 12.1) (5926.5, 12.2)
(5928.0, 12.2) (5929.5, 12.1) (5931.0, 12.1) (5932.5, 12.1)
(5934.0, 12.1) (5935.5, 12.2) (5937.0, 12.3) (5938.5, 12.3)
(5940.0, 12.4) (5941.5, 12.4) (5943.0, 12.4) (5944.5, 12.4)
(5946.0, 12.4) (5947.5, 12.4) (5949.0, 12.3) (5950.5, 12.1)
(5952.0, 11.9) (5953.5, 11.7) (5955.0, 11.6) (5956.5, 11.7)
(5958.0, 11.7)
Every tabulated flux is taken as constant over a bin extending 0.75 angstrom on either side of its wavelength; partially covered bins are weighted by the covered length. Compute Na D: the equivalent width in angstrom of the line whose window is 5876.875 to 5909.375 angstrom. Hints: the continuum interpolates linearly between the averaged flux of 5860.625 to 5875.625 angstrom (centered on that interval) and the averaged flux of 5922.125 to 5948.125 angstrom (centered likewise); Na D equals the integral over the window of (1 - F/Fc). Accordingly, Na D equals 5.63 angstrom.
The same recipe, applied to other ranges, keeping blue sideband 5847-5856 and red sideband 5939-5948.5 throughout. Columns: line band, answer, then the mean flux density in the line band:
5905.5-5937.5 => 0.9 angstrom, 12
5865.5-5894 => 3.2 angstrom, 10.9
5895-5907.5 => 1.9 angstrom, 10.5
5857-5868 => 0.4 angstrom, 11.7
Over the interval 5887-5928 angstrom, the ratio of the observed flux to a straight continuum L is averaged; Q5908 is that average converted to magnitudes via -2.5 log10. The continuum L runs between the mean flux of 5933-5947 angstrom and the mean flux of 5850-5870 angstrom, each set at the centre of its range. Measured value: 0.145 mag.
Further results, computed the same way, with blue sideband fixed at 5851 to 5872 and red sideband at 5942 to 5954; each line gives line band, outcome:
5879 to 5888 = 0.11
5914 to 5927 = 0.02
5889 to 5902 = 0.39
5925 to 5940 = 0.00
